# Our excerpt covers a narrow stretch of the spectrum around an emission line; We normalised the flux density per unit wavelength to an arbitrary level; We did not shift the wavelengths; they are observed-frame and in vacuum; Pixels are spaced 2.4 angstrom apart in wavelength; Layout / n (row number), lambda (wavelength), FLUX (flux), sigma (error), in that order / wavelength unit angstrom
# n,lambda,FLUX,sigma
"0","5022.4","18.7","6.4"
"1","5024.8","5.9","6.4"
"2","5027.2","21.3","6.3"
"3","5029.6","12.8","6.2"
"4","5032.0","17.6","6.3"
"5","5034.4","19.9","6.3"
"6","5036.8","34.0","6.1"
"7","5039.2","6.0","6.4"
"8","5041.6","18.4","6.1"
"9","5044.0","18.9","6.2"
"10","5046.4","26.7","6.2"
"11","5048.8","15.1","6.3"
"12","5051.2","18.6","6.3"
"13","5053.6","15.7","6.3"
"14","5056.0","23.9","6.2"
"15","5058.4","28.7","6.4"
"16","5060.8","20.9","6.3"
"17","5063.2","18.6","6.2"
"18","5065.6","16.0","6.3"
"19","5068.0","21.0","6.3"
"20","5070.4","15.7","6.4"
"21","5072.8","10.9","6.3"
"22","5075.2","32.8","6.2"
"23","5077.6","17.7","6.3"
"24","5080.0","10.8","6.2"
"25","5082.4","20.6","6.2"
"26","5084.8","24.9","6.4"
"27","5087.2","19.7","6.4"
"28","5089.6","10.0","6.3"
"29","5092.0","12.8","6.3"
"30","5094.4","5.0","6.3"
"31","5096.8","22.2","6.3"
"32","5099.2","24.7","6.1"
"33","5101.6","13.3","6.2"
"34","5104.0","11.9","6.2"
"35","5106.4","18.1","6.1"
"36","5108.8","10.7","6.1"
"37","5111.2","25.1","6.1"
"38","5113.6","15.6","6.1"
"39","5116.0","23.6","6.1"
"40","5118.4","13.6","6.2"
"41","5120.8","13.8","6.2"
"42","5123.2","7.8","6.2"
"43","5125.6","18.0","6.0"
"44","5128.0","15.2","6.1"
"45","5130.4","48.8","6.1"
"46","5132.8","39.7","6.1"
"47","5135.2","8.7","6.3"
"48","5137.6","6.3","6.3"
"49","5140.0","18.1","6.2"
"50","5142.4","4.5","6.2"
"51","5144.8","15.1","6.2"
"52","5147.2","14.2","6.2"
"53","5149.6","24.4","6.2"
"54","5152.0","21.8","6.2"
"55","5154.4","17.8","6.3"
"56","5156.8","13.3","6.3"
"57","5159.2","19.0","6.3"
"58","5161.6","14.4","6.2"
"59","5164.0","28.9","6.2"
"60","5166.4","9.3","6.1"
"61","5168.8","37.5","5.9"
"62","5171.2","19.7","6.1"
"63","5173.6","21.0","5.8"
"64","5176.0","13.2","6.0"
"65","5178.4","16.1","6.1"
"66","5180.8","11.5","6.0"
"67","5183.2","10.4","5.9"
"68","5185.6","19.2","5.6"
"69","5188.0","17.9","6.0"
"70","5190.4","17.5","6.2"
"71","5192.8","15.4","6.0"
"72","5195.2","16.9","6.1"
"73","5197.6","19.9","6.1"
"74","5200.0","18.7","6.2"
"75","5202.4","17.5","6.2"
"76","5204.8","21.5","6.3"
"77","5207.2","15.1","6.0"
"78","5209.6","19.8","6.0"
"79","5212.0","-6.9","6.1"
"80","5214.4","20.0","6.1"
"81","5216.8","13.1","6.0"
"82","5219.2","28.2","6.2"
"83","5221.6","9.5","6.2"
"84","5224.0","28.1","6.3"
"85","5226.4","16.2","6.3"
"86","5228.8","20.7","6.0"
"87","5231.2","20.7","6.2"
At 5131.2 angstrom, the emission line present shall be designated H-beta 4861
